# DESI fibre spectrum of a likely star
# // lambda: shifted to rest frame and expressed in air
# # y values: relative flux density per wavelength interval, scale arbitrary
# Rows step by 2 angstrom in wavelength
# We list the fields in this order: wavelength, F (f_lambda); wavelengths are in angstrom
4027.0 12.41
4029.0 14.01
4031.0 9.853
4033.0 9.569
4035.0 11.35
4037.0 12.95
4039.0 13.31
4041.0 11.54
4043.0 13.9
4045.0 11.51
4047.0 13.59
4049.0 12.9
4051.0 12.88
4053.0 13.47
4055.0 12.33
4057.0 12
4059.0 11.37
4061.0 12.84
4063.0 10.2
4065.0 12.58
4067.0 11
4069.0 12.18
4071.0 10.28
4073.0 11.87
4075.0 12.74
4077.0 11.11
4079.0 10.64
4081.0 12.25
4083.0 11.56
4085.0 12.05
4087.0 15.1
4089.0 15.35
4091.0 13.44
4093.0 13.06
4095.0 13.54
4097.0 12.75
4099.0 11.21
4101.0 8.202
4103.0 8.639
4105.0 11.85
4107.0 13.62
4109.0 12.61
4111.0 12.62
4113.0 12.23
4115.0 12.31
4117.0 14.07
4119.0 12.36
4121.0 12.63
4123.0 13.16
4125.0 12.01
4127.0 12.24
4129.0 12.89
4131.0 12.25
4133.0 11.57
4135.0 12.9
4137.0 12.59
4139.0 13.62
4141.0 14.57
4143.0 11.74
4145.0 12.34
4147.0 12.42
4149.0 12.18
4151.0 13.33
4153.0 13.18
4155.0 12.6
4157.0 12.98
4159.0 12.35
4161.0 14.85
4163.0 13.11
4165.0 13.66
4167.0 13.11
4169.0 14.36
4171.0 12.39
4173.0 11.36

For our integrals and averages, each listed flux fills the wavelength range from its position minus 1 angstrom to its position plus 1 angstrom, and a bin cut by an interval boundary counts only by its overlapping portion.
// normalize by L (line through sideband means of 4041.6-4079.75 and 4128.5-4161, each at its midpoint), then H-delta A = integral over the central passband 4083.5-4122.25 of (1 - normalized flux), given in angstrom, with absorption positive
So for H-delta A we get -0.2 angstrom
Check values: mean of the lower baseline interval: 12.1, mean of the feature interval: 12.5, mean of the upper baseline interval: 12.8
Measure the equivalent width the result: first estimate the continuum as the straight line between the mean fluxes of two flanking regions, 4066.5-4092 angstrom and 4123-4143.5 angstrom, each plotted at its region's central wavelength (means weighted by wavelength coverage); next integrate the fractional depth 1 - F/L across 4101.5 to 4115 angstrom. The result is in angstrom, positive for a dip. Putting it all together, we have 0.75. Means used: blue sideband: 12.3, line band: 11.8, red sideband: 12.7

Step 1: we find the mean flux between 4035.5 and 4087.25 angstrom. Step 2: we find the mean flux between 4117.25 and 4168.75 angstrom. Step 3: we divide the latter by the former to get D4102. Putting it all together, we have 1.1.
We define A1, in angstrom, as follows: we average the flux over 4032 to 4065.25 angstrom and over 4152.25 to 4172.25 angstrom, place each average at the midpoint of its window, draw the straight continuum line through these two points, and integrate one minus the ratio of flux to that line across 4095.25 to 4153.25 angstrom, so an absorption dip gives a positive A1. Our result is 2.5 angstrom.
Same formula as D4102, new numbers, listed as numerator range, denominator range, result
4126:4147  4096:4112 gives 1.11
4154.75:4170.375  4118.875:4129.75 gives 1.07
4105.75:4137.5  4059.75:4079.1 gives 1.09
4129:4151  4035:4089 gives 1.03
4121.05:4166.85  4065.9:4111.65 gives 1.06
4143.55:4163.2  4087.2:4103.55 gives 1.05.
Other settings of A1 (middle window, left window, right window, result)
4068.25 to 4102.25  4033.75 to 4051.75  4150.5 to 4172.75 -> 1.73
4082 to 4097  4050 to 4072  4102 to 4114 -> -1.85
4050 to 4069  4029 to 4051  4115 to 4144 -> 0.33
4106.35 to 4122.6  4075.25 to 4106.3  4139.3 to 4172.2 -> -0.47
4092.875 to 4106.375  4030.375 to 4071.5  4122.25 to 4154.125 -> 1.21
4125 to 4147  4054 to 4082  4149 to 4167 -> 0.32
